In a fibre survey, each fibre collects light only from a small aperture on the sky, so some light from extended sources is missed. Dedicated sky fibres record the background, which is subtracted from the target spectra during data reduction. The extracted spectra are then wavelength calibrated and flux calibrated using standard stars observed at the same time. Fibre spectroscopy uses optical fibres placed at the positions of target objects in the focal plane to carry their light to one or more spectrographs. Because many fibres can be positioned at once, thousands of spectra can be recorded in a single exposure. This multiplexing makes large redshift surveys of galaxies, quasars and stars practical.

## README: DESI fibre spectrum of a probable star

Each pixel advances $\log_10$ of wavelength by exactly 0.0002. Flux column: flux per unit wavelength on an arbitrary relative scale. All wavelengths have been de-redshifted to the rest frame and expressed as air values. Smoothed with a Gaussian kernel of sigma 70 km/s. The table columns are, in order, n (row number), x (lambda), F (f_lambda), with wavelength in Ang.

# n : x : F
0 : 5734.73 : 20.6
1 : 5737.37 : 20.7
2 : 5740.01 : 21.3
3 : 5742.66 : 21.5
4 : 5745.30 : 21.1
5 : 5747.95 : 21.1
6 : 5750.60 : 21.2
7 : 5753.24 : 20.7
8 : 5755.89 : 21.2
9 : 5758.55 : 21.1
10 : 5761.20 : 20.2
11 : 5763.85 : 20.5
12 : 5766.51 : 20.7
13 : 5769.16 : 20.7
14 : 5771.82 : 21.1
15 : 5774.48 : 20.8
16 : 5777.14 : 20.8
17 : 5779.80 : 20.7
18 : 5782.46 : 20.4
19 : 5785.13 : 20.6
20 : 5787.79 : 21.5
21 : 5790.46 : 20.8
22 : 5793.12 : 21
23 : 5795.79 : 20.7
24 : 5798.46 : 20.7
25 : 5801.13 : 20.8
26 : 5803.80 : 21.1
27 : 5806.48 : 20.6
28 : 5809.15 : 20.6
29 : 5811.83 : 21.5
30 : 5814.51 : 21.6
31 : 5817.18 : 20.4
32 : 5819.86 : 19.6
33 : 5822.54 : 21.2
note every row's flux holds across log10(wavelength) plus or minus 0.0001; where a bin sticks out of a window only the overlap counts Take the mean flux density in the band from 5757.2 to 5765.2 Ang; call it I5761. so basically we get 20.6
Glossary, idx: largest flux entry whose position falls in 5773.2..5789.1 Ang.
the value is 21.5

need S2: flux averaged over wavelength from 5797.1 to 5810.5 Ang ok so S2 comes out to 20.8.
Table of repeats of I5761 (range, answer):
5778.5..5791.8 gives 20.8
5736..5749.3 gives 21.1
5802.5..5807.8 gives 20.8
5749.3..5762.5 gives 20.9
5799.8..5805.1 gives 21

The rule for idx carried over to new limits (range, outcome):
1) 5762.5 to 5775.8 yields 21.1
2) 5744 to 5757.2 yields 21.2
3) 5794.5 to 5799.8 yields 20.7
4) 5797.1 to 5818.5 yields 21.6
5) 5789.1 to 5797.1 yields 21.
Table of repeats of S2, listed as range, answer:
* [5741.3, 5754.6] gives 21.1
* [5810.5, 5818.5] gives 21.2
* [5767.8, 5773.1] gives 20.9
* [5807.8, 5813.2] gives 21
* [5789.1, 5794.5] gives 20.9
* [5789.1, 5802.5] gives 20.8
